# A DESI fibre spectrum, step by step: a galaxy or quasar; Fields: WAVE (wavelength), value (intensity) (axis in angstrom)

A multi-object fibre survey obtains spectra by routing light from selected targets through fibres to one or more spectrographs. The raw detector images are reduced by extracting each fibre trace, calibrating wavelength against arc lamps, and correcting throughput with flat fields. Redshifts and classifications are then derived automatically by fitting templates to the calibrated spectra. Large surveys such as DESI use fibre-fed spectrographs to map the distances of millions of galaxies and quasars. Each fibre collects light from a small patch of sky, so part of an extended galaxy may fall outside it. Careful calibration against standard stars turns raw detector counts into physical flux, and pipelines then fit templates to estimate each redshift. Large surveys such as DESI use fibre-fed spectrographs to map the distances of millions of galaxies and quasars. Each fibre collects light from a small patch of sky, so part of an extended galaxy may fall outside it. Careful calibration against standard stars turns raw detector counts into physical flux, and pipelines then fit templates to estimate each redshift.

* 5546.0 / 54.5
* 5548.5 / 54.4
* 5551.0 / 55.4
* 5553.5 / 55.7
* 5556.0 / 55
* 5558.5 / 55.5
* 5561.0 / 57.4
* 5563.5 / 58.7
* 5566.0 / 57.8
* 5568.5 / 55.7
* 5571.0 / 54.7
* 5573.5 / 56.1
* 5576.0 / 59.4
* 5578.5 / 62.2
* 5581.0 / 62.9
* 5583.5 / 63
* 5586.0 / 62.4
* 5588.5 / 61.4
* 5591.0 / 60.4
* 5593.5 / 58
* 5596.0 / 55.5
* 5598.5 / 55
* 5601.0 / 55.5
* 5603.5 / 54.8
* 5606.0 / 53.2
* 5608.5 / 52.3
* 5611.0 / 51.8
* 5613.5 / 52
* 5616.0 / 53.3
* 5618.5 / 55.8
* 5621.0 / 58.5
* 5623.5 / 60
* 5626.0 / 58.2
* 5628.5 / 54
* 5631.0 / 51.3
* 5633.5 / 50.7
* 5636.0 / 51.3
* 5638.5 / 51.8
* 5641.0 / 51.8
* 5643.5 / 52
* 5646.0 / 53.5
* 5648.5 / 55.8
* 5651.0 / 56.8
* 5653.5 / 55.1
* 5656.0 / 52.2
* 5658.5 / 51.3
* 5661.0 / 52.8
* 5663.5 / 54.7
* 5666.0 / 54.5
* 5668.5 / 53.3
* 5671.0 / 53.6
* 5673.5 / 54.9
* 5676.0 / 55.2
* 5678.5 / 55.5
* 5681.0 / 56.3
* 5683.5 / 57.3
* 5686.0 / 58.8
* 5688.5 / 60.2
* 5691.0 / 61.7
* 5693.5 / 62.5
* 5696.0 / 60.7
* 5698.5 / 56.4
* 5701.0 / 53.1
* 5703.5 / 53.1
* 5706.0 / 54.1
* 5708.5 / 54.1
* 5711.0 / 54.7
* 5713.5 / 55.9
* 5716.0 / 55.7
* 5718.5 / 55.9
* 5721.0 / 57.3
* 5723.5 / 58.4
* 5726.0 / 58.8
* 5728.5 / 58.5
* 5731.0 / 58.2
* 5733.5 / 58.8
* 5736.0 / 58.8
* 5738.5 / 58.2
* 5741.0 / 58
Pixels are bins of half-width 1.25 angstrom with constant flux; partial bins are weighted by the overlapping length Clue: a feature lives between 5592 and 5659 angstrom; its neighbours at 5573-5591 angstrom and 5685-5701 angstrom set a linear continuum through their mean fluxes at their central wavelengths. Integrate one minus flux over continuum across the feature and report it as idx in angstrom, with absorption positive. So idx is 7.1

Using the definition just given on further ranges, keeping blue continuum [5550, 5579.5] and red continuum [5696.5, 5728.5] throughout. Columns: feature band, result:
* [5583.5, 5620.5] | 0.4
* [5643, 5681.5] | 1.4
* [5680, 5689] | -0.3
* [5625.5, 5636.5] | 0.7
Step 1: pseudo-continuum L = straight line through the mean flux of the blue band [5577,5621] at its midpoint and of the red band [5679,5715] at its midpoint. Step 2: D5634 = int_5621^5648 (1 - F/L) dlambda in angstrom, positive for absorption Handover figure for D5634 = 1.6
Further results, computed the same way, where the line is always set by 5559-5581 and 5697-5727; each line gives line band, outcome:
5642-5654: 0.45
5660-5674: 0.61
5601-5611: 0.68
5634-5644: 0.92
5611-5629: 0.43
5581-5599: -0.68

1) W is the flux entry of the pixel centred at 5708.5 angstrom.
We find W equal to 54.1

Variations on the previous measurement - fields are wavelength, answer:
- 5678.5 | 55.5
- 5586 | 62.4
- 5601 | 55.5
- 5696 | 60.7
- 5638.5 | 51.8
